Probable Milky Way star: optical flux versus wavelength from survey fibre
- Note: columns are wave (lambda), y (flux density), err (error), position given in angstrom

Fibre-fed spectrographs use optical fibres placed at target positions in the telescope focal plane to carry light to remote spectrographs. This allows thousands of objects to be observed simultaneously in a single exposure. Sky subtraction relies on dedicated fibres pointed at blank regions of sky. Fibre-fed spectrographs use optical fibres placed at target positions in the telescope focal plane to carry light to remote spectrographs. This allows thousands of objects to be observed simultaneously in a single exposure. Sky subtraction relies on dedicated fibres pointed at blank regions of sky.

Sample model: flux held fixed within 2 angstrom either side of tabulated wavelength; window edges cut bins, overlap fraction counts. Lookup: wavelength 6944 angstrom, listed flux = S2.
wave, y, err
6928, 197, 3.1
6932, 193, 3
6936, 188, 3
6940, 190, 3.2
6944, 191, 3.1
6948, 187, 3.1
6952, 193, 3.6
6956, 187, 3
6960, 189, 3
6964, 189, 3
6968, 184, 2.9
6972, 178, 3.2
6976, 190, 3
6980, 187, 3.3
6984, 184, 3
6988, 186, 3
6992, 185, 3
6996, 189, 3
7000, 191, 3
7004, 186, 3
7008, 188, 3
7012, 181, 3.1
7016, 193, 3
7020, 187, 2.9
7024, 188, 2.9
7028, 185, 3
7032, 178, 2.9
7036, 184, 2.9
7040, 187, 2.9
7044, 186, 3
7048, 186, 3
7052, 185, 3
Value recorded 191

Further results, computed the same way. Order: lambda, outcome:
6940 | 190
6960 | 189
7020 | 187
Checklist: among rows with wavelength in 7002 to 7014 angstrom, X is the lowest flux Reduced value 181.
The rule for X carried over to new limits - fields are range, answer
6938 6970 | 184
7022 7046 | 178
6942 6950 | 187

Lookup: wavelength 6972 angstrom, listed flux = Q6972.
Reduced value 178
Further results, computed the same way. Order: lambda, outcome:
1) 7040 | 187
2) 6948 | 187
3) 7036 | 184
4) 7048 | 186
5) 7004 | 186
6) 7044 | 186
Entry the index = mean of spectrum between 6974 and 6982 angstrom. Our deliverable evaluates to 188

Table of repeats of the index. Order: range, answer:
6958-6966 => 189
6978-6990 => 186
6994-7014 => 187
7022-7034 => 184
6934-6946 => 190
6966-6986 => 185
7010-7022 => 187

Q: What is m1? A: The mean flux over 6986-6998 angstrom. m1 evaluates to 187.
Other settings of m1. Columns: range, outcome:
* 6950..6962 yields 190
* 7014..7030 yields 188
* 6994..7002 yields 190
